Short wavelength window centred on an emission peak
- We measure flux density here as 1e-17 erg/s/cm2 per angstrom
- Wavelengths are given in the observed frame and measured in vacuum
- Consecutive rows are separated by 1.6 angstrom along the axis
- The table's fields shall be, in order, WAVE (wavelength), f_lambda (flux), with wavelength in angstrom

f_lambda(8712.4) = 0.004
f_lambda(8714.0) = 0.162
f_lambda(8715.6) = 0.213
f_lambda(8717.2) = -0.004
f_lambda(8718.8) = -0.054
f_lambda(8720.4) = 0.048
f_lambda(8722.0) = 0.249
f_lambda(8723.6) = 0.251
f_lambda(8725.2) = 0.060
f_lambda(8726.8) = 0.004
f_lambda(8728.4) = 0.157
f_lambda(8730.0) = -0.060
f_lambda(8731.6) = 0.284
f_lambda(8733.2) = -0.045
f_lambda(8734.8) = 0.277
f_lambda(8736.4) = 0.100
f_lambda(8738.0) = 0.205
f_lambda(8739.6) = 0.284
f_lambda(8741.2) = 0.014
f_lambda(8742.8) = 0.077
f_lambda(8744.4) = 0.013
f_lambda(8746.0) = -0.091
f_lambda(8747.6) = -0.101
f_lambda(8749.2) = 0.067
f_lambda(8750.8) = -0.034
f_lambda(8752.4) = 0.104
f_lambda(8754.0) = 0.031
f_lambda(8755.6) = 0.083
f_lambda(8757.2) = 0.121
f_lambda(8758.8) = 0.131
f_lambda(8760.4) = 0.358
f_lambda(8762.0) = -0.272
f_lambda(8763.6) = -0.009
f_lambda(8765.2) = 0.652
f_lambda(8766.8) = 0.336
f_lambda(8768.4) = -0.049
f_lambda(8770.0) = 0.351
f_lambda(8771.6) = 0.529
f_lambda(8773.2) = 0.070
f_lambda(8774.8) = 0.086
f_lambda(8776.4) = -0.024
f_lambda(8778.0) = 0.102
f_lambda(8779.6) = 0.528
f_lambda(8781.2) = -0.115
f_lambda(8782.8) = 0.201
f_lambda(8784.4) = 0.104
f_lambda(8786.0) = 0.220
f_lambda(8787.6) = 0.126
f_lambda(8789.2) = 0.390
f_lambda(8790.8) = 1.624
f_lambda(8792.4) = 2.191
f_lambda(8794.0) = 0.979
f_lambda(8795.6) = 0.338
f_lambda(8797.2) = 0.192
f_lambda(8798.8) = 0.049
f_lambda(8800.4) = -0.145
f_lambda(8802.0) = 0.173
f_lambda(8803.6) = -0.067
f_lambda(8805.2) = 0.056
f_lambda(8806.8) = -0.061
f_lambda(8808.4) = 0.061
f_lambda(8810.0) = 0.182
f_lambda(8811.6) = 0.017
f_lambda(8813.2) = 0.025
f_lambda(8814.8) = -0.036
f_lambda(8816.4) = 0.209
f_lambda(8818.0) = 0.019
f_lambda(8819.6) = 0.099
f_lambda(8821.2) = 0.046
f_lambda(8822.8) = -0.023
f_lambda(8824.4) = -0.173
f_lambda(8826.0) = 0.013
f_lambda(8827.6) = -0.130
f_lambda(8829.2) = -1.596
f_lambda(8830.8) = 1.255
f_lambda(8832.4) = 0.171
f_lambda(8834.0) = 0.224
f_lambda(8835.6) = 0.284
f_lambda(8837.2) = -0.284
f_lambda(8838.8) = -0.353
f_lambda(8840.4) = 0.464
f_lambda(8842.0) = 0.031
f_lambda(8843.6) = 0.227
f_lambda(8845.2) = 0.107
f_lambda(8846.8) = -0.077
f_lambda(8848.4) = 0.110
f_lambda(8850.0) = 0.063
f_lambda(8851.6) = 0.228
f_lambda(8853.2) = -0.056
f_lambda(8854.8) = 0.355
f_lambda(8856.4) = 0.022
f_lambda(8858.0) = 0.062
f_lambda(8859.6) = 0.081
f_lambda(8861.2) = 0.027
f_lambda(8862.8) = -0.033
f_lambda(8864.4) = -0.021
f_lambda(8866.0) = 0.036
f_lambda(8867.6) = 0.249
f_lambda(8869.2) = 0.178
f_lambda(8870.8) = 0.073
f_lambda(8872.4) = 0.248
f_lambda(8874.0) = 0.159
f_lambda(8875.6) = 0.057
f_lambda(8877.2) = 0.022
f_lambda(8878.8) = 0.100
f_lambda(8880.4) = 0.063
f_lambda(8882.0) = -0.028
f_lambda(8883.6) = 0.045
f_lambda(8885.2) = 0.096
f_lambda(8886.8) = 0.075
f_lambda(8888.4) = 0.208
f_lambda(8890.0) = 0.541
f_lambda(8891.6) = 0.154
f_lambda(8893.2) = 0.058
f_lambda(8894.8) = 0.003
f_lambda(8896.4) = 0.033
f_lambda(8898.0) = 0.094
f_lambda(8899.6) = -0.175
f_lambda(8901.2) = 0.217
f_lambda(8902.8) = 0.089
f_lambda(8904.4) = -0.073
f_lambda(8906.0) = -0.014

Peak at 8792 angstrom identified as H-beta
